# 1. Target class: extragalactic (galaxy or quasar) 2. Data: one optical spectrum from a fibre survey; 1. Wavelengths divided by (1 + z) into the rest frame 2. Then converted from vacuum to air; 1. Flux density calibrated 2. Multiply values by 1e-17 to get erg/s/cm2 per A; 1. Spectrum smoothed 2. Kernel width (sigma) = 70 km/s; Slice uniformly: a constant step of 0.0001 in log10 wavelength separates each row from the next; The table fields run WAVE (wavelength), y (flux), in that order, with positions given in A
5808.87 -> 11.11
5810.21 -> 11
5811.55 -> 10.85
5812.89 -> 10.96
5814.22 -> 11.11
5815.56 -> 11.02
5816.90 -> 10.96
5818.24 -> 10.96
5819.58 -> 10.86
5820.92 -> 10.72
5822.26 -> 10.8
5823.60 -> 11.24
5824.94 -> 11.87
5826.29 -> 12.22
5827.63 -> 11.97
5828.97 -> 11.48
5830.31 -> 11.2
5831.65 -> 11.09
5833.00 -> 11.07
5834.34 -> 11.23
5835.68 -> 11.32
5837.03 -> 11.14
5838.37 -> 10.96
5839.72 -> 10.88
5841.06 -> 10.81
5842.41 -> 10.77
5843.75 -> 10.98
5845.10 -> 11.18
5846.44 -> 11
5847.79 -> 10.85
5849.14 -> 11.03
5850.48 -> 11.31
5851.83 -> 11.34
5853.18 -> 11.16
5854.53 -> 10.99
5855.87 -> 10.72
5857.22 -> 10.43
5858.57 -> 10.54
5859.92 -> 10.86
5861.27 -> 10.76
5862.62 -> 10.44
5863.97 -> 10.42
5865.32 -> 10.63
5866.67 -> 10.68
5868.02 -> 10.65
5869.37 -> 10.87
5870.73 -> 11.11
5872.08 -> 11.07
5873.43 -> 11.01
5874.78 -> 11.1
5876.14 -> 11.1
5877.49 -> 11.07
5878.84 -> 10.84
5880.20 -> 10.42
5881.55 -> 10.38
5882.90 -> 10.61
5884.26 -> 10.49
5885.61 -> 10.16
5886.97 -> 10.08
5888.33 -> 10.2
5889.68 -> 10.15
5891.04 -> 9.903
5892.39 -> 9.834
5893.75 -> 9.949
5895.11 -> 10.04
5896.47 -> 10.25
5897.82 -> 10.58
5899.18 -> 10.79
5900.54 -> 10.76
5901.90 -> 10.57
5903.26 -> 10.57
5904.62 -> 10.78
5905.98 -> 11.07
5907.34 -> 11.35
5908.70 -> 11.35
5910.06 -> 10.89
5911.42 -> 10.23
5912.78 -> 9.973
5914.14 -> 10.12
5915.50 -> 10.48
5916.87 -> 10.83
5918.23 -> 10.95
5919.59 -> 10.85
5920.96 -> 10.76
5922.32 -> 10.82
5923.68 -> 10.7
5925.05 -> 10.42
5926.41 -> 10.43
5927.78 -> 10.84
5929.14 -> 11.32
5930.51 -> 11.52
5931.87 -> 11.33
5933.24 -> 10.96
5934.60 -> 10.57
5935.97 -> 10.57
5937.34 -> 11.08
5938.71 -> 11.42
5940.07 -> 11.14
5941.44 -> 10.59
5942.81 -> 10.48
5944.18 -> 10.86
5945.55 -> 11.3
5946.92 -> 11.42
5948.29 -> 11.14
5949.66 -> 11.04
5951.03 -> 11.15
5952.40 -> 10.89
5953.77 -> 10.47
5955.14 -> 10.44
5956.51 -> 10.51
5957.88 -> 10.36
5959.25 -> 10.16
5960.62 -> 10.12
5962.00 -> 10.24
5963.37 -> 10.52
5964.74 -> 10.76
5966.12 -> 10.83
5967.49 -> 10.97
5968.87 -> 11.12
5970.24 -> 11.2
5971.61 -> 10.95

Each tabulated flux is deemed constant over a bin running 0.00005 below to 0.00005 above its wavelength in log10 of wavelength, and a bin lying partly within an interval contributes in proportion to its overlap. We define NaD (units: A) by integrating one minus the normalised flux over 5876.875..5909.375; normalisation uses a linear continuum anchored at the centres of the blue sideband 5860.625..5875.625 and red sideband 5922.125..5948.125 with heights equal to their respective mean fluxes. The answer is 1.0 A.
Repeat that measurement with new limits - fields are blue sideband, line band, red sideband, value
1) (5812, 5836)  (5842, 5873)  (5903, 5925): 0.5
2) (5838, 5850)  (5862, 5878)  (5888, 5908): -0.2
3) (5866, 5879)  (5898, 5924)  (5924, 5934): 0.6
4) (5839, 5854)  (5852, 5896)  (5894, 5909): 1.1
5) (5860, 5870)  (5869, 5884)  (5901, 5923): -0.3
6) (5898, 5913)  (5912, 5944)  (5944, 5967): -0.1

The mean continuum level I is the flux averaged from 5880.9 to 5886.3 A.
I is 10.4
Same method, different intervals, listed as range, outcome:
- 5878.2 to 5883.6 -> 10.6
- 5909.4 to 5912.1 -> 10.6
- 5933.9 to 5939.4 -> 10.9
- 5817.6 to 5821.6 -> 10.8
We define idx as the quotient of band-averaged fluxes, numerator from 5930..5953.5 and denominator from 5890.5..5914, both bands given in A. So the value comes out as 1.05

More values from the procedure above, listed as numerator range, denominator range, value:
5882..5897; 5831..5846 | 0.92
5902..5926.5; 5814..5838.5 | 0.95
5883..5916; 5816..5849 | 0.94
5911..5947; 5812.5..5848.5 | 0.97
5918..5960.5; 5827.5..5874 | 0.99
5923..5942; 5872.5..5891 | 1.03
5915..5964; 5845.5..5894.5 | 1.01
